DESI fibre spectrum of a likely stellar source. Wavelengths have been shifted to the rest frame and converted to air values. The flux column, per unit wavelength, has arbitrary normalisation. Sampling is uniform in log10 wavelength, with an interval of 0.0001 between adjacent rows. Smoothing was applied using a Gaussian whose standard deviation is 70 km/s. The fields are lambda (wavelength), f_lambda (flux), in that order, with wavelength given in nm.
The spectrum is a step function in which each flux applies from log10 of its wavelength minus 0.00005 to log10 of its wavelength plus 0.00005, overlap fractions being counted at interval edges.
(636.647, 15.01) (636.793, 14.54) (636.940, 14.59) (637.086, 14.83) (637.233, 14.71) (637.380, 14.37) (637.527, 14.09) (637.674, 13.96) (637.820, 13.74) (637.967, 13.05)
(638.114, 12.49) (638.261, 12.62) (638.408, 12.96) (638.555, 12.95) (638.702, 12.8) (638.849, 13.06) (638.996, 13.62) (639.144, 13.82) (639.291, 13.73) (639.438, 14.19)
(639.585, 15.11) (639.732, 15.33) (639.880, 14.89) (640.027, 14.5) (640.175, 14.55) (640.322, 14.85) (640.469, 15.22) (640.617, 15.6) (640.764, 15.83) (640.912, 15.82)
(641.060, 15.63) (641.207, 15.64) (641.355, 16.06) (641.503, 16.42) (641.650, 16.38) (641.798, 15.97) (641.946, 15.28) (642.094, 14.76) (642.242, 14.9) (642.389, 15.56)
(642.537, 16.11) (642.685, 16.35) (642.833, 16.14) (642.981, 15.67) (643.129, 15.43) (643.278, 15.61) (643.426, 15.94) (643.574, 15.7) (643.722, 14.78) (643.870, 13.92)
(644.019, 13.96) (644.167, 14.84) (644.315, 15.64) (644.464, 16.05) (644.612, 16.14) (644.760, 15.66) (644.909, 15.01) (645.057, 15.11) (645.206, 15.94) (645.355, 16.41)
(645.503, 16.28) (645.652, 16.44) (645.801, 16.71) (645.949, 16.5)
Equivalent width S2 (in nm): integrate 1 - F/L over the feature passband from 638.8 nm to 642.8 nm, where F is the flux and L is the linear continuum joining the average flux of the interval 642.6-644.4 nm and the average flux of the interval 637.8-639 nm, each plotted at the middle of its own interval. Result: -0.31 nm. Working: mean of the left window 13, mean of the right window 15.3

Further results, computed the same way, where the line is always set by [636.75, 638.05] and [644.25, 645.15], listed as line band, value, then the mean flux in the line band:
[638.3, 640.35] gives 0.08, 14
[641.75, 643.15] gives -0.04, 15.6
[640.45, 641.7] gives -0.08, 15.9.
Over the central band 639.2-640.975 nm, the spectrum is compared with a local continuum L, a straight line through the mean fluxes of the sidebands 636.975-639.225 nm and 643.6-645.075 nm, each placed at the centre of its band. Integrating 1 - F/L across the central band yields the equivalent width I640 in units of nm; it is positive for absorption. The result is -0.11 nm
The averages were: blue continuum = 13.6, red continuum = 15.1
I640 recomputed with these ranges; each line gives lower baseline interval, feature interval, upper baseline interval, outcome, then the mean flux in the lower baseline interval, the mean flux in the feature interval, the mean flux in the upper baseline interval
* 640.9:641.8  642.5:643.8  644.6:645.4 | 0.01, 16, 15.7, 15.6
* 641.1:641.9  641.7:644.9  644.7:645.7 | 0.10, 16.1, 15.4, 15.8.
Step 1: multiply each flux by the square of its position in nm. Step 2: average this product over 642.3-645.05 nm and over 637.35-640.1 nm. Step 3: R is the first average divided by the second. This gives 1.1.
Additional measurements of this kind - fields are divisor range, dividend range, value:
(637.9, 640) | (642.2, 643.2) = 1.17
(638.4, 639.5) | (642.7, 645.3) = 1.17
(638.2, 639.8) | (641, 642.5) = 1.16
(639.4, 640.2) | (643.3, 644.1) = 1.02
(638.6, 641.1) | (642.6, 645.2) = 1.07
